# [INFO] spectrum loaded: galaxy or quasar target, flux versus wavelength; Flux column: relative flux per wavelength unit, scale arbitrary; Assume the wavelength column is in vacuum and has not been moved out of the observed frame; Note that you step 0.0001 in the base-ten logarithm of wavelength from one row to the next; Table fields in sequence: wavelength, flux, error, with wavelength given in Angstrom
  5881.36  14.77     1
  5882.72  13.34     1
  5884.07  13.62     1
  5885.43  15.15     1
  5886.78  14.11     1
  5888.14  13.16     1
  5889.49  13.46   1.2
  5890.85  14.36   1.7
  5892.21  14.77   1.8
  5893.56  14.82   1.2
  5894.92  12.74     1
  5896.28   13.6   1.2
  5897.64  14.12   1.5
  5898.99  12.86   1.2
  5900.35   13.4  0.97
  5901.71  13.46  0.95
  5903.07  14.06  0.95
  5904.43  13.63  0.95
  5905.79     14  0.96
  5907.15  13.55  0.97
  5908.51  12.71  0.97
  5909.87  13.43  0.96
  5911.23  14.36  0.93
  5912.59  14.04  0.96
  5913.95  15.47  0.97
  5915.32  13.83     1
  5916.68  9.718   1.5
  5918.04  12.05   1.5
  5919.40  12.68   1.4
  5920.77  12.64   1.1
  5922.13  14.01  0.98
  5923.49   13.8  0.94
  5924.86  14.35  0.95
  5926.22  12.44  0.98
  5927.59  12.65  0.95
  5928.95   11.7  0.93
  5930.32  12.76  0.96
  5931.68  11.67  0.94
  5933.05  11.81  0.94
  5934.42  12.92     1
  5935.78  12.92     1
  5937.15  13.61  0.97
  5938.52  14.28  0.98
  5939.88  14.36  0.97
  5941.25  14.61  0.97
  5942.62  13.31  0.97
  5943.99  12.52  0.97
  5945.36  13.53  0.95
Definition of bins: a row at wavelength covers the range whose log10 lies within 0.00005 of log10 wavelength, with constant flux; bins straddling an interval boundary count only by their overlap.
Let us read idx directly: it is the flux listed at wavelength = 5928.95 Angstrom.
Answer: 11.7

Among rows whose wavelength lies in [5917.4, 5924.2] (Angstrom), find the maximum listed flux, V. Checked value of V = 14.01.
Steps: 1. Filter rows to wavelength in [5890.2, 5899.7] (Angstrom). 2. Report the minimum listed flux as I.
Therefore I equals 12.74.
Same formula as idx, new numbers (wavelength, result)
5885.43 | 15.15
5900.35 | 13.4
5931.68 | 11.67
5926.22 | 12.44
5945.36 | 13.53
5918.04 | 12.05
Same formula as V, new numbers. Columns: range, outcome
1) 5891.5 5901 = 14.82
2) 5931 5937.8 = 13.61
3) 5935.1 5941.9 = 14.61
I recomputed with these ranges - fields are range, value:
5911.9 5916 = 13.83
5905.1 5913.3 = 12.71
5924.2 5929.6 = 11.7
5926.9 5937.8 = 11.67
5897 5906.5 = 12.86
